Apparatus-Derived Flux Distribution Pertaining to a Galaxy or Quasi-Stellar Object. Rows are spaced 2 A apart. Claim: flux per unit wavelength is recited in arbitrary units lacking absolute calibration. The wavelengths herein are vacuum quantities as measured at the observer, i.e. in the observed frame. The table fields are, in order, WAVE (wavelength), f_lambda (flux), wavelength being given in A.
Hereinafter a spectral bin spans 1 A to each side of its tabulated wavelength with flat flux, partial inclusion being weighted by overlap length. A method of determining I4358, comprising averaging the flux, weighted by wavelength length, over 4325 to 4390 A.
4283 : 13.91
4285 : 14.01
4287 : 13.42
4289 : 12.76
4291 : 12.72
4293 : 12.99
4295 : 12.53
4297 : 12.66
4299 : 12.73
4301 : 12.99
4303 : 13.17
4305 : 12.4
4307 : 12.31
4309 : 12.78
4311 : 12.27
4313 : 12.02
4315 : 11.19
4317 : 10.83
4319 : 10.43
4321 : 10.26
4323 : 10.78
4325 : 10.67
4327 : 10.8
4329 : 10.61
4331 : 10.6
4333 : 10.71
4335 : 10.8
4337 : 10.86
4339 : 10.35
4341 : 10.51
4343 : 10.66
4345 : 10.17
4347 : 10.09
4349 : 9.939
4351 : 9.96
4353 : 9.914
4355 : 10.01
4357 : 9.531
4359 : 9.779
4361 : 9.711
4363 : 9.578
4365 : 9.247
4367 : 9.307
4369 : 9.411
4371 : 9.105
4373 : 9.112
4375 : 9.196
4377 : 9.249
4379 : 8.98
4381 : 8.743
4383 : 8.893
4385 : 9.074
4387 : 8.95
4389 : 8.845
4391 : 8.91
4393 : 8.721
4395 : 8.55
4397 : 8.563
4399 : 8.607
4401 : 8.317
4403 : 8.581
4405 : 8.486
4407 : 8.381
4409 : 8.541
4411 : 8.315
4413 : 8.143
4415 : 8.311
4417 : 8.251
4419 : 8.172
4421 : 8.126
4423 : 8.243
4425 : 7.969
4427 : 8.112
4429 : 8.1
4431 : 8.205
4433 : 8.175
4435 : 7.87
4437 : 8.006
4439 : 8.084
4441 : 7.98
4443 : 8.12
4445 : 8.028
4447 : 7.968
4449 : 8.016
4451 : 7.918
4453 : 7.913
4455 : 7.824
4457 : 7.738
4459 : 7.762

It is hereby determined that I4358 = 9.79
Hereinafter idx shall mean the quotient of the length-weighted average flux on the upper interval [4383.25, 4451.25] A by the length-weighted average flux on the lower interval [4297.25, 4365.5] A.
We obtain 0.77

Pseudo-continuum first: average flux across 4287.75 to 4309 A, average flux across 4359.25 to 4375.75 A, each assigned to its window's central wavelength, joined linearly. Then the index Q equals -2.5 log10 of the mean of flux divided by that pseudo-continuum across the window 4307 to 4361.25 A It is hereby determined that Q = 0.03 mag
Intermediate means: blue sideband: 12.7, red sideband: 9.36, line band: 10.6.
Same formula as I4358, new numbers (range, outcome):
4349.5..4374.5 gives 9.56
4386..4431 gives 8.41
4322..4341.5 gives 10.7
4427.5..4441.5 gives 8.06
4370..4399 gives 8.91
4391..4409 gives 8.55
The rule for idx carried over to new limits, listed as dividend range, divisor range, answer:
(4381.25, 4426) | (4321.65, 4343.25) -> 0.80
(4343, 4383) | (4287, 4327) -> 0.79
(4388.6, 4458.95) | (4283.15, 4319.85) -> 0.66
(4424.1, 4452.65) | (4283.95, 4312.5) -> 0.63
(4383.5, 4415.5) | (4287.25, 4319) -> 0.69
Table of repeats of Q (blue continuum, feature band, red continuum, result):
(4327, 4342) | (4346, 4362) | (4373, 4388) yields 0.01 mag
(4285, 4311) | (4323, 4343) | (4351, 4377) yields 0.04 mag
